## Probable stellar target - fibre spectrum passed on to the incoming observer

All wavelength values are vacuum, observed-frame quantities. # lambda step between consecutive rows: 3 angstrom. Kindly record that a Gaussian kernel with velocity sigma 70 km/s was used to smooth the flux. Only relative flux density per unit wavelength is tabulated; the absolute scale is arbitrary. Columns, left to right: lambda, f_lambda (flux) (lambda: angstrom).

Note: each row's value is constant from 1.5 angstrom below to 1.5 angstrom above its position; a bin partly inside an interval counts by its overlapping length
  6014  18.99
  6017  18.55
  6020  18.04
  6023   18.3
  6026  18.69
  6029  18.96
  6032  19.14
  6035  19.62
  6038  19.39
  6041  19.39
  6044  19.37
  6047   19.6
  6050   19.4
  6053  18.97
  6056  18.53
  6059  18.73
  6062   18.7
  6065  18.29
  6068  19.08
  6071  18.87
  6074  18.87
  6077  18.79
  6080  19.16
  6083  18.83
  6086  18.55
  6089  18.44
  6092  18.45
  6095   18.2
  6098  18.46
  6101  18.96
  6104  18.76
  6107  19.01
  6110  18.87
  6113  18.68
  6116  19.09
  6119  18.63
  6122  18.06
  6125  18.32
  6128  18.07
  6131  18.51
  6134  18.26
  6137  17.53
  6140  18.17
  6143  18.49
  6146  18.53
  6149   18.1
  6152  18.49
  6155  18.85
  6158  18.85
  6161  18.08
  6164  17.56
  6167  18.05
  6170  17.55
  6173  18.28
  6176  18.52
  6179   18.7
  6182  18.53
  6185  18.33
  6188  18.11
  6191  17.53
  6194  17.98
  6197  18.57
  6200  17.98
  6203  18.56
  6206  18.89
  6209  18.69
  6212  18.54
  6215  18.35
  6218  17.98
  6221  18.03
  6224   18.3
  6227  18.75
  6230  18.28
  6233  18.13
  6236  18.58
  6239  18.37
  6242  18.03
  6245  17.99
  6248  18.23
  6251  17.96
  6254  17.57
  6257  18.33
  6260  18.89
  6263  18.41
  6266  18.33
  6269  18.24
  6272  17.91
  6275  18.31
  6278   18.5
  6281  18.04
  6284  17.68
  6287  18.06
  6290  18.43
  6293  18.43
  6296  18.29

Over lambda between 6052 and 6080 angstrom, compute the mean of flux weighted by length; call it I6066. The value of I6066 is 18.8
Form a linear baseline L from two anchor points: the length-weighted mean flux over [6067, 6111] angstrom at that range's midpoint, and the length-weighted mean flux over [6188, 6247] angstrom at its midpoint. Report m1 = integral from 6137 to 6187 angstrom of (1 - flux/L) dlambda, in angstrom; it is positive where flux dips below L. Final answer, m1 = 0.5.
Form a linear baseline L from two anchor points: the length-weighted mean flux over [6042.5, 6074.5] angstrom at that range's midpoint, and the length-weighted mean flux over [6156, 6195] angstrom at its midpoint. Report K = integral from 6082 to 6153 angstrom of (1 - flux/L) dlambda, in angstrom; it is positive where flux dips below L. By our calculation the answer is 0.31 angstrom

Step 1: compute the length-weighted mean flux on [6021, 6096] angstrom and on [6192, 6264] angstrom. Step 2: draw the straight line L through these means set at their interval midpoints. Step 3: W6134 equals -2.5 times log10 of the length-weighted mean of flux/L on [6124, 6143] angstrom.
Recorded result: 0.027 mag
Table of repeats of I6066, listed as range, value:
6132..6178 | 18.2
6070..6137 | 18.6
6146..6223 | 18.3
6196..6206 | 18.4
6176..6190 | 18.4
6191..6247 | 18.3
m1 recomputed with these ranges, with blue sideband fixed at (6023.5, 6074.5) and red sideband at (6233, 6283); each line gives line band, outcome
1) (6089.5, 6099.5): 0.3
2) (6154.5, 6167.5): 0.2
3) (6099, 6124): 0.1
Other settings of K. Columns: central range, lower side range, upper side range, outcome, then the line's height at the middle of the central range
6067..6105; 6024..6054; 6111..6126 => 0.26 angstrom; 18.8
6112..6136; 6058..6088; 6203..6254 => 0.25 angstrom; 18.6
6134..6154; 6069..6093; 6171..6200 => 0.24 angstrom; 18.5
